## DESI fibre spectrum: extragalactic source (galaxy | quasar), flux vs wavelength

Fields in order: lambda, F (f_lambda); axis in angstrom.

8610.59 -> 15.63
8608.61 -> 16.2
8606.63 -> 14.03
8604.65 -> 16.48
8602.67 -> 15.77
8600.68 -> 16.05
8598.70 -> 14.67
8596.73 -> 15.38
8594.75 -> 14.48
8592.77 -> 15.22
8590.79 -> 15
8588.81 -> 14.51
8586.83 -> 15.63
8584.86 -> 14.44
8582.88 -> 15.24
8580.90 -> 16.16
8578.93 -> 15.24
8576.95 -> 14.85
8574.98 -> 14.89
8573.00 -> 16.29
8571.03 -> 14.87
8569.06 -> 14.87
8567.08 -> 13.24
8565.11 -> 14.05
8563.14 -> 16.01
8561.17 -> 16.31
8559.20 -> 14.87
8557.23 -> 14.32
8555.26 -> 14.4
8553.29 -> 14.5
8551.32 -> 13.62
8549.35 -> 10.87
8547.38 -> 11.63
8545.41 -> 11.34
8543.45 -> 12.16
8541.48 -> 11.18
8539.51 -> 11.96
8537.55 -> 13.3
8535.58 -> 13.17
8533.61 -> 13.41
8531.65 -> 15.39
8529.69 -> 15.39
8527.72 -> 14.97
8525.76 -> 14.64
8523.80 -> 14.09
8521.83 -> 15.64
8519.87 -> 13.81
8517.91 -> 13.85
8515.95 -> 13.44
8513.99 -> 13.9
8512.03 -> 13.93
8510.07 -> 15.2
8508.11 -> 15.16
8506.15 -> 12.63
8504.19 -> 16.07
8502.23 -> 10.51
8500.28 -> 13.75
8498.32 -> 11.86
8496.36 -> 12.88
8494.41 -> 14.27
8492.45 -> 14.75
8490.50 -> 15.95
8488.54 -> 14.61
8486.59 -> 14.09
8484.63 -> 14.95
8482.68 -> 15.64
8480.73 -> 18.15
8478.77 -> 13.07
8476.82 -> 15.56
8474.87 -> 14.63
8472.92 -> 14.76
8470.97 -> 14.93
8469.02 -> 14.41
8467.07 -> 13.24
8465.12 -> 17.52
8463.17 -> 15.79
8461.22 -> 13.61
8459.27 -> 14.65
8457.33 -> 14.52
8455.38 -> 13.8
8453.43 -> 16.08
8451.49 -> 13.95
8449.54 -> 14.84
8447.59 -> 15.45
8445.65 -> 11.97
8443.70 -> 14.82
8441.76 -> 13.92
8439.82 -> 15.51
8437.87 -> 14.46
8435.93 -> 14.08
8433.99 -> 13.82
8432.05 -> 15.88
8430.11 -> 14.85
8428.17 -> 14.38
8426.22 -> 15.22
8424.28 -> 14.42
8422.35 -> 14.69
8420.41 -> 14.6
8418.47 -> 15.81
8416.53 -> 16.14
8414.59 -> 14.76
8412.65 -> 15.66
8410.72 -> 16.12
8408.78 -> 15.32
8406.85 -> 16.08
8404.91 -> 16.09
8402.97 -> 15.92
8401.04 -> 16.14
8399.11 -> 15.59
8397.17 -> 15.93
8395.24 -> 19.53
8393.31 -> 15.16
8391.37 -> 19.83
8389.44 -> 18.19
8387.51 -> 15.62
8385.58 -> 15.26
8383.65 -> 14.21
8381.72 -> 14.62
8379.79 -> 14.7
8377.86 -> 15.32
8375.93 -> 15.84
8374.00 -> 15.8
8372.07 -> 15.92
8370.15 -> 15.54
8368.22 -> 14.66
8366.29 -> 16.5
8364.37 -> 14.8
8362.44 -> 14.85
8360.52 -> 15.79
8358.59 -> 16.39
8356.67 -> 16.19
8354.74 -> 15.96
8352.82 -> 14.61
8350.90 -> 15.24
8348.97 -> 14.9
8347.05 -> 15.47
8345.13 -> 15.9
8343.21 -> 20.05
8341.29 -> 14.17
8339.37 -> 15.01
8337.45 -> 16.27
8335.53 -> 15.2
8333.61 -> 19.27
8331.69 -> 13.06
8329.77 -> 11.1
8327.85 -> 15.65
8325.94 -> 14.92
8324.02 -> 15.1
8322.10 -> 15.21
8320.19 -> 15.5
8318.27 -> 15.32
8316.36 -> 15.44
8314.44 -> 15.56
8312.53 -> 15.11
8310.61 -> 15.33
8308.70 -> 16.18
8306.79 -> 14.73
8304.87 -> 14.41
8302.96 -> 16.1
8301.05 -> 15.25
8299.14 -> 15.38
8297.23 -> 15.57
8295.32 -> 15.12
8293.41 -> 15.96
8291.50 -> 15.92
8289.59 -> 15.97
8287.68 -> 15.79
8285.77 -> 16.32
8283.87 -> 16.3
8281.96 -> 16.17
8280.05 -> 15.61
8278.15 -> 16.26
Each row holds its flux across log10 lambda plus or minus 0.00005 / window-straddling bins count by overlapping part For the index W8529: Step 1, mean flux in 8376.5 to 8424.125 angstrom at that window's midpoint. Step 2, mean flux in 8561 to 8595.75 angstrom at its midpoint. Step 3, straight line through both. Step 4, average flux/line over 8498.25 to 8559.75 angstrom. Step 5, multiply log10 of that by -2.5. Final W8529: 0.13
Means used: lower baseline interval 15.9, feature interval 13.6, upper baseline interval 15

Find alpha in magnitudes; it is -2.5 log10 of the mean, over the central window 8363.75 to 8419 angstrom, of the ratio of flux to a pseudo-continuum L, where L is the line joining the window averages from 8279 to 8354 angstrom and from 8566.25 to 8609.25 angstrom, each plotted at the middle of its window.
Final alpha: -0.04 mag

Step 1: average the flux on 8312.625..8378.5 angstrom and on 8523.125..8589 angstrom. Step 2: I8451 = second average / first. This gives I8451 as 0.9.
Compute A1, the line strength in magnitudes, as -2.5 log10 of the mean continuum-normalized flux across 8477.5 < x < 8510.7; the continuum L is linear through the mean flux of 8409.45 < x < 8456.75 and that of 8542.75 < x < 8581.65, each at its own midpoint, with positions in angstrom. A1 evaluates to 0.016 mag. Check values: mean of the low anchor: 14.8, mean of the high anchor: 14.2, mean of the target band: 14.3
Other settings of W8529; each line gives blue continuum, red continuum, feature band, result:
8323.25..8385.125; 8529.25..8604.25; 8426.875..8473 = 0.022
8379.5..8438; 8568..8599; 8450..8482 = 0.038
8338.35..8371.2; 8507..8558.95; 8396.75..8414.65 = -0.050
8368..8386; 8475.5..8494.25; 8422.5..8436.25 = 0.035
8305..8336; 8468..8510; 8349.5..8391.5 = -0.050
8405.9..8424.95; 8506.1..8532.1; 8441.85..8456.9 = 0.052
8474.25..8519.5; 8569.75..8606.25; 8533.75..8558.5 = 0.163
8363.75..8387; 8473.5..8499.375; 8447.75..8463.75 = 0.012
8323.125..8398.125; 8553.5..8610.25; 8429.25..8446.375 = 0.080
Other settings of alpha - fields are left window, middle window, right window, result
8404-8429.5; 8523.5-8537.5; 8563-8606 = 0.06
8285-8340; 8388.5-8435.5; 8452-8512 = -0.07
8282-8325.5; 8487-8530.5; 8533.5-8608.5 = 0.04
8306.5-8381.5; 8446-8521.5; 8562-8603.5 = 0.06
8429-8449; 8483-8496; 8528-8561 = -0.06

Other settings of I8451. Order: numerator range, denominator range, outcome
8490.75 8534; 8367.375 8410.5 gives 0.88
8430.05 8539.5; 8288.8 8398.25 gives 0.92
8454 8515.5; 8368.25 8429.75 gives 0.92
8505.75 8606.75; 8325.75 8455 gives 0.93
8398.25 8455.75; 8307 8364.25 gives 0.97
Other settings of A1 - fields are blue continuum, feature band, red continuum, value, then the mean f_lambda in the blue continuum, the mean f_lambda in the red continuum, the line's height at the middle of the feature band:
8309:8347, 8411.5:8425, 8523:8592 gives -0.017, 15.4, 14.2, 15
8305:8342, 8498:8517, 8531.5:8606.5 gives 0.065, 15.2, 14.3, 14.6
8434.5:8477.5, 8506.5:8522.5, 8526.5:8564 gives -0.023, 14.6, 13.6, 14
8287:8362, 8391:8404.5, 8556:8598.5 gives -0.091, 15.5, 15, 15.4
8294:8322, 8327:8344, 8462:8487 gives -0.011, 15.4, 15.1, 15.3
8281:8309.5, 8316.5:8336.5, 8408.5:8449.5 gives 0.030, 15.7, 14.8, 15.5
